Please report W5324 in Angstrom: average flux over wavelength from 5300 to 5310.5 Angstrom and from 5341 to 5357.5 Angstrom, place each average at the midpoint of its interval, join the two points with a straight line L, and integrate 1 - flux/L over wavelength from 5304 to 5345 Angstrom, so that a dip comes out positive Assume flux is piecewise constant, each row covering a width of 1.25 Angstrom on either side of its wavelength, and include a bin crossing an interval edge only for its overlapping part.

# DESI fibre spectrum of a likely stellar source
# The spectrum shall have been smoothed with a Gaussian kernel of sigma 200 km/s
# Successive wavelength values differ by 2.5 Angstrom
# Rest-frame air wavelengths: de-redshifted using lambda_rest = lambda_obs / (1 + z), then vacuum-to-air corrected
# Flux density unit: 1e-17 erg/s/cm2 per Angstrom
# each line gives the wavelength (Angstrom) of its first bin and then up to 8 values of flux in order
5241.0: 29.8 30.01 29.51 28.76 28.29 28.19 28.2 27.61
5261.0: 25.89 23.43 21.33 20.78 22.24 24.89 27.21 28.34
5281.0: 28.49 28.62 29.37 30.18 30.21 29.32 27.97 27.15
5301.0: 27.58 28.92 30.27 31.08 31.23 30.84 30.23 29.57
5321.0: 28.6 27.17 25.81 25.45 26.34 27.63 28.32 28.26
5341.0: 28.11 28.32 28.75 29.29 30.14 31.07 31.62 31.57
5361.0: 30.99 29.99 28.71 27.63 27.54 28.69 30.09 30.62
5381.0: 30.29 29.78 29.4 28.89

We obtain 1.5 Angstrom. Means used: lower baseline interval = 29.6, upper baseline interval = 29.8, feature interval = 28.6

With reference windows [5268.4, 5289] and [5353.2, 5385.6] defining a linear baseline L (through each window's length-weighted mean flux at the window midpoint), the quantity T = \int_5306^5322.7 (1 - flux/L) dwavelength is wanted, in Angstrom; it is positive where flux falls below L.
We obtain -1.3 Angstrom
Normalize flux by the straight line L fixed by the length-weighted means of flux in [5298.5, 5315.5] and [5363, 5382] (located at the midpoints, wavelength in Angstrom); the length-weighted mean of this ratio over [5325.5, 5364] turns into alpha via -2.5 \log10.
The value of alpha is 0.02 mag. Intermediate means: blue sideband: 29.8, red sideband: 29.1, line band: 28.9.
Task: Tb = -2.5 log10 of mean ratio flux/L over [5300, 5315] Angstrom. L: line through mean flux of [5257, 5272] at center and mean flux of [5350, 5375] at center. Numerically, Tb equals -0.14 mag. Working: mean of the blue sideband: 23.6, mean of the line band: 30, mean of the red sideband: 29.8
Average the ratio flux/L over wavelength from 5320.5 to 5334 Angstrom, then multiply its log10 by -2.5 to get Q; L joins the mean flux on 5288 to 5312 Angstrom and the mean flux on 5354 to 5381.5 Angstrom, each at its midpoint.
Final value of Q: 0.11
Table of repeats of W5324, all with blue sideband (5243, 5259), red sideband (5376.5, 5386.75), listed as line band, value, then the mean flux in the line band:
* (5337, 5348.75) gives 0.5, 28.5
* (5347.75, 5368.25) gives -0.4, 30.3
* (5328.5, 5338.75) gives 0.8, 27.3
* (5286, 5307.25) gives 0.1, 29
